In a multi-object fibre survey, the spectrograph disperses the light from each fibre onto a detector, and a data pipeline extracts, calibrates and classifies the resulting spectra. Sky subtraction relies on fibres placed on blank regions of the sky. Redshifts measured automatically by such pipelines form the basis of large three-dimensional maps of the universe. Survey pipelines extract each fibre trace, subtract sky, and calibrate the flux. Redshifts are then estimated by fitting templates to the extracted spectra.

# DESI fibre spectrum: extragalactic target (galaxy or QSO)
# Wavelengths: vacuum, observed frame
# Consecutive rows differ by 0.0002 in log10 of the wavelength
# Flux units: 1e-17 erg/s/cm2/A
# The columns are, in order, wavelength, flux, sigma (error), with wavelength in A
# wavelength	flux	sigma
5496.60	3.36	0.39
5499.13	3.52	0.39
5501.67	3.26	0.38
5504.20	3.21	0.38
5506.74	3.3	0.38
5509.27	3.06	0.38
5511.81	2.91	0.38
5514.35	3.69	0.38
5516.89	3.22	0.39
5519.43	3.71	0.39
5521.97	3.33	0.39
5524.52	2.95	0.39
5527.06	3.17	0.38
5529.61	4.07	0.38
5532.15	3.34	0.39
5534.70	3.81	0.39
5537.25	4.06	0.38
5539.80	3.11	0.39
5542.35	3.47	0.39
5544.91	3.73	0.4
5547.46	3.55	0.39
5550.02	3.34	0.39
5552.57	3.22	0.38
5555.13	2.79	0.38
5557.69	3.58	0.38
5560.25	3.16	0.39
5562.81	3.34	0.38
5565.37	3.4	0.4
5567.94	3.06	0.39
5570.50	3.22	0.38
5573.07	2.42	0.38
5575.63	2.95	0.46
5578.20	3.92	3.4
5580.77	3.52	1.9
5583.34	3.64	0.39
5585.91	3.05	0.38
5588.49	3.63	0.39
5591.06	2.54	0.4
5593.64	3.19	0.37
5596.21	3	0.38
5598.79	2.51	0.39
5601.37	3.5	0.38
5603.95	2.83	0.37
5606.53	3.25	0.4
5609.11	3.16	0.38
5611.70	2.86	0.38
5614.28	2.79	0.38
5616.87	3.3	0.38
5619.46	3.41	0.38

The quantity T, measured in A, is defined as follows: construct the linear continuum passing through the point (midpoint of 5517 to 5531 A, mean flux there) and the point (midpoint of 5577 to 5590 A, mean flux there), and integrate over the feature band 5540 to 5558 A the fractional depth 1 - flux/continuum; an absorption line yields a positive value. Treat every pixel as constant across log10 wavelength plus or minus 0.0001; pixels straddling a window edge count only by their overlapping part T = 0.6 A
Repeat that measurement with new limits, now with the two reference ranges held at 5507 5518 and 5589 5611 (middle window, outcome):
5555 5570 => -0.7 A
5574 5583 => -1.1 A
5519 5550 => -3.3 A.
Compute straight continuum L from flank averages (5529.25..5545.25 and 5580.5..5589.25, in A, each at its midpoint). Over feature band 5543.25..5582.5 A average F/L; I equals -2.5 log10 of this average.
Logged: 0.08 mag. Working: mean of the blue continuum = 3.63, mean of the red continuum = 3.44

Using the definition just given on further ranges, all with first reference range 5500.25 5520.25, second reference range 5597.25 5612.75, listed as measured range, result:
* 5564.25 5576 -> 0.04 mag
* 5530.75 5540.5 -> -0.13 mag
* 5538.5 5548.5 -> -0.09 mag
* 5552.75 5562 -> -0.01 mag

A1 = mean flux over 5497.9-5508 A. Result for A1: 3.32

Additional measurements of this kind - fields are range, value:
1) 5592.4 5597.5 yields 3.1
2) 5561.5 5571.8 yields 3.25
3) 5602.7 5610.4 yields 3.08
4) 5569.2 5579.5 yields 3.13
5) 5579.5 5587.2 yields 3.4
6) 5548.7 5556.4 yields 3.12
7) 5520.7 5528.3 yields 3.15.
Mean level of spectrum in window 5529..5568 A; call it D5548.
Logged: 3.44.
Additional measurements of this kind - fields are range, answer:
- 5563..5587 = 3.25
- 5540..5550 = 3.5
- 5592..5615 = 3.01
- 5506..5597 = 3.32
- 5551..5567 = 3.25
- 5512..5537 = 3.48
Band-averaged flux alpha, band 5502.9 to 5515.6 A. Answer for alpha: 3.23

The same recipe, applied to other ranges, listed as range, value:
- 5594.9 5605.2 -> 2.96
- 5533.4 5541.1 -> 3.66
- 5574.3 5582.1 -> 3.46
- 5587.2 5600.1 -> 2.97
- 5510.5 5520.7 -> 3.38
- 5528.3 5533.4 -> 3.71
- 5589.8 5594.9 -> 2.86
